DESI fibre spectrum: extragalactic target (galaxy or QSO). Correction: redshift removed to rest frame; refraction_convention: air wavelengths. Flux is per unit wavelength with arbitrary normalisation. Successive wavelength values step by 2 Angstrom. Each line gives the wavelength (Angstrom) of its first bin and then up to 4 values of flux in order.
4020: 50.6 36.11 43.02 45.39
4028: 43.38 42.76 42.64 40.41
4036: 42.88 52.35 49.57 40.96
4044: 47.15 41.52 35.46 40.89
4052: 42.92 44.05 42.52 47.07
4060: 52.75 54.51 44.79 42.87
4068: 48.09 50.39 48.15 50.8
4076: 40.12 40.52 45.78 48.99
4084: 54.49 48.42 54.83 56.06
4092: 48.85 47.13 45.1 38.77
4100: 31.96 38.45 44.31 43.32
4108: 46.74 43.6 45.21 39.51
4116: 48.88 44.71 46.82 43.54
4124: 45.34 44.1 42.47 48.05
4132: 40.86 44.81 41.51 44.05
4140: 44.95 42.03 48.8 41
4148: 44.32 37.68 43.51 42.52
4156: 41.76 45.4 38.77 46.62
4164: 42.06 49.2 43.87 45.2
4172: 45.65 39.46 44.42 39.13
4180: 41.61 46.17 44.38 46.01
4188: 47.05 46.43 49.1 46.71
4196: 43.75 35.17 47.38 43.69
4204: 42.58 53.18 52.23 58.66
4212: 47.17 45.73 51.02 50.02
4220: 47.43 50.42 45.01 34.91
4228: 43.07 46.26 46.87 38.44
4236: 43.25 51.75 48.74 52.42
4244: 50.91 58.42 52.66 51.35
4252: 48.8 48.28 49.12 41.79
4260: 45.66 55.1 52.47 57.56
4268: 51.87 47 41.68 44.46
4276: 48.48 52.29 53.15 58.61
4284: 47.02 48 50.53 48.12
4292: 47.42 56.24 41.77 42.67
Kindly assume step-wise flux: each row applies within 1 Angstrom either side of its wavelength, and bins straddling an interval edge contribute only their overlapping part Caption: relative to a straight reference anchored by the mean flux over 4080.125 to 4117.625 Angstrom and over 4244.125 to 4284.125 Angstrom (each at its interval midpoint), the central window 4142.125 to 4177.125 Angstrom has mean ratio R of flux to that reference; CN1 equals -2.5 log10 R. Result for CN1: 0.10 mag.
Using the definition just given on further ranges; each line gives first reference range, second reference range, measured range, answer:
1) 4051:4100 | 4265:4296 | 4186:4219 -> 0.03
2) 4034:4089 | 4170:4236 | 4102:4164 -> 0.05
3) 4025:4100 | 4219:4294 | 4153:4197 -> 0.08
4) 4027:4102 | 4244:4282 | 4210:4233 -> 0.06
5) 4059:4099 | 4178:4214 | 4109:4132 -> 0.07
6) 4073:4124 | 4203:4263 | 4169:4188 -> 0.08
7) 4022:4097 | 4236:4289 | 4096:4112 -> 0.13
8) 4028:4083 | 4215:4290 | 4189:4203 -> 0.07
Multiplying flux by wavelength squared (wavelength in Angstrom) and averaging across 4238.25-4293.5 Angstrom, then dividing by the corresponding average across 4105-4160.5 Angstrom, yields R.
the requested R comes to 1.22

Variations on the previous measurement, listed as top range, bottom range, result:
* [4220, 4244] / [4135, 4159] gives 1.11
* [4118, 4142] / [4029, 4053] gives 1.07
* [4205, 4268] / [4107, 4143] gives 1.17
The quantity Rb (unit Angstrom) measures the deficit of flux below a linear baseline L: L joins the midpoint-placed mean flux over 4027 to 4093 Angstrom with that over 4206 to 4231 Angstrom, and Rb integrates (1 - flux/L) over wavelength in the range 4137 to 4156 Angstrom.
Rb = 1.6 Angstrom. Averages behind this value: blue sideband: 46.3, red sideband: 47.9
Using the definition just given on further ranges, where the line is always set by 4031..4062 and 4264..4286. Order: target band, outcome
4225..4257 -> 1.01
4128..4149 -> 1.28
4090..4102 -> 0.68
